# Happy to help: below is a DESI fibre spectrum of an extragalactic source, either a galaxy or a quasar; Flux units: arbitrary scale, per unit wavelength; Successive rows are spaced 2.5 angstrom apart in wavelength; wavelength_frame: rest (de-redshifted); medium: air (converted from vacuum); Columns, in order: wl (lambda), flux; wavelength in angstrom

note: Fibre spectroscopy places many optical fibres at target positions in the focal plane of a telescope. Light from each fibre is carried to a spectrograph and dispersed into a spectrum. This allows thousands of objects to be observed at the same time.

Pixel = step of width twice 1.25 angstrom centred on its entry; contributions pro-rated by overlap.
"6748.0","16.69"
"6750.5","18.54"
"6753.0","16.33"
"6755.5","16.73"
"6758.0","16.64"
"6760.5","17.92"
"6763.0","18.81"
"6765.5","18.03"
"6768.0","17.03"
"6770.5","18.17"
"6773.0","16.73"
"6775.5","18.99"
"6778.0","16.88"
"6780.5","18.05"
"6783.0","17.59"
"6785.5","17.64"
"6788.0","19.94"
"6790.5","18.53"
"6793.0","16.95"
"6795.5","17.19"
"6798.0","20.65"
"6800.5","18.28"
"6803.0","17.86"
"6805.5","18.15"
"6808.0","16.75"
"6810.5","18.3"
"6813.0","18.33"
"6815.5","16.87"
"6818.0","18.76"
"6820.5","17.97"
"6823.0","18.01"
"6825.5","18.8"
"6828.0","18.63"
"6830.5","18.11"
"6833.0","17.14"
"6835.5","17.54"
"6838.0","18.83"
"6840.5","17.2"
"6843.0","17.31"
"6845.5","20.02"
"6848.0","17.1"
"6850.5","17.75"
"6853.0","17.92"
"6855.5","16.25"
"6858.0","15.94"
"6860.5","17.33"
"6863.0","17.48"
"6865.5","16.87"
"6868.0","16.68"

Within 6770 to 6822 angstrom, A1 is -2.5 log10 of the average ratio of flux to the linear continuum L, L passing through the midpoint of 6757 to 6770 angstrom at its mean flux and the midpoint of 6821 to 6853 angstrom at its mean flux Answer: -0.01 mag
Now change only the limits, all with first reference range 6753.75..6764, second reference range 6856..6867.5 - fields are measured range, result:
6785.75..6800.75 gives -0.079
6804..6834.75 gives -0.055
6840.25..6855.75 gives -0.053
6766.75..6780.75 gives -0.016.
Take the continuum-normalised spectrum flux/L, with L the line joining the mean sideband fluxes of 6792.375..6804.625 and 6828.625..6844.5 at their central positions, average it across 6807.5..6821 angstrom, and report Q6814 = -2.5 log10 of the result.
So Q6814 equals 0.01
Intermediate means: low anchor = 18.2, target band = 17.9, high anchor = 17.8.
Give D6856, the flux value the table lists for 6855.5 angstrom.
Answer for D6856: 16.25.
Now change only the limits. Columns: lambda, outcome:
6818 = 18.76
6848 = 17.1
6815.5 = 16.87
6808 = 16.75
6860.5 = 17.33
